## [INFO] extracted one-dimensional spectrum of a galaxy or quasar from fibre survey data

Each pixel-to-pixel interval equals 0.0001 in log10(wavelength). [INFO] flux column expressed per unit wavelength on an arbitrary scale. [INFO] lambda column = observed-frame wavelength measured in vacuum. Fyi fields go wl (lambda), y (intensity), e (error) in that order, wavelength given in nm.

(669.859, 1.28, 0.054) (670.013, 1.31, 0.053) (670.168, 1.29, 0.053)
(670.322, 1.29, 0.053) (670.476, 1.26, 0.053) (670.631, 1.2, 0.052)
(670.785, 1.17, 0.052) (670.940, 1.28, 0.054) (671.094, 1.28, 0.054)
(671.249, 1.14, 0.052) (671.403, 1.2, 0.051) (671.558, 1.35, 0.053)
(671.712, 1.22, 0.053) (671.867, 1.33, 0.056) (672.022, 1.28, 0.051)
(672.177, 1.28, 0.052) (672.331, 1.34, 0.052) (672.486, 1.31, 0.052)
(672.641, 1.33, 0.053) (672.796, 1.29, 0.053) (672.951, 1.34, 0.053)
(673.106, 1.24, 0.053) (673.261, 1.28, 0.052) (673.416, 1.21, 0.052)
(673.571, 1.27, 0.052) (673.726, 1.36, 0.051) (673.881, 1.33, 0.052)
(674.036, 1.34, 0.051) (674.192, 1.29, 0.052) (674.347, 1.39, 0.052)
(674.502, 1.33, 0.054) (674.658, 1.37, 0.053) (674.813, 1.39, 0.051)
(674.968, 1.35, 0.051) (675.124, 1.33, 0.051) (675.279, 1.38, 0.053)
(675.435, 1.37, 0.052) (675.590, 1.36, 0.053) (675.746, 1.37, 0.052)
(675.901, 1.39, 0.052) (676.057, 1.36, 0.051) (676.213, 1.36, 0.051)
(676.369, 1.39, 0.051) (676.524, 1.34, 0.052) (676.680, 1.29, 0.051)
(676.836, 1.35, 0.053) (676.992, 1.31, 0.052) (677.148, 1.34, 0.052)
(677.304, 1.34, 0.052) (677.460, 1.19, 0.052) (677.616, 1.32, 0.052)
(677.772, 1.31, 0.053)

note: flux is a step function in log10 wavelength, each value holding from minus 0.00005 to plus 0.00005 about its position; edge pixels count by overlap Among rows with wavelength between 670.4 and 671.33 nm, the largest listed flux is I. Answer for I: 1.28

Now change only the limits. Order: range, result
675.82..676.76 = 1.39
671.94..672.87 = 1.34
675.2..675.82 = 1.38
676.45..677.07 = 1.35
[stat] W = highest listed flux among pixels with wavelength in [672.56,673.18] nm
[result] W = 1.34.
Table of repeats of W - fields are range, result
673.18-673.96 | 1.36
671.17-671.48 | 1.2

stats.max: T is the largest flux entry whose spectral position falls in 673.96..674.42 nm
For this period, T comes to 1.39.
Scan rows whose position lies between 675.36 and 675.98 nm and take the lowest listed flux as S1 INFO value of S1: 1.36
